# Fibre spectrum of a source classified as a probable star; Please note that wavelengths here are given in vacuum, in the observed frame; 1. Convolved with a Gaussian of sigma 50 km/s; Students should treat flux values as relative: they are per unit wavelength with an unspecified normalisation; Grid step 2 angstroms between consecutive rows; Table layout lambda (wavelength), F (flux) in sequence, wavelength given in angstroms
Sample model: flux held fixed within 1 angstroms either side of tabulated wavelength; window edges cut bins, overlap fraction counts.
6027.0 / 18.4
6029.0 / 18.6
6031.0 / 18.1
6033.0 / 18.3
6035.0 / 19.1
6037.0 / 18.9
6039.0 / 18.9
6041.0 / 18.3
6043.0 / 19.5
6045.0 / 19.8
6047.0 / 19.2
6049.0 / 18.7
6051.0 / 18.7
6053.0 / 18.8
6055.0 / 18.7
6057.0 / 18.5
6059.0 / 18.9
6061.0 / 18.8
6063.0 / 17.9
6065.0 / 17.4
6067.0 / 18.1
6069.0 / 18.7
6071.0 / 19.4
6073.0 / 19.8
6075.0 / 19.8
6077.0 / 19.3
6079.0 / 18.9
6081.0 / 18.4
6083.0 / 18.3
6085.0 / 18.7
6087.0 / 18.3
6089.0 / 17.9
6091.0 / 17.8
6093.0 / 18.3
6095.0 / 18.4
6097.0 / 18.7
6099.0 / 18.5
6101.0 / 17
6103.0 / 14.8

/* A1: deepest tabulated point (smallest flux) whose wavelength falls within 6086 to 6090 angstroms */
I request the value 17.9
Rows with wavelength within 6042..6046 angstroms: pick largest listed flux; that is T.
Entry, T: 19.8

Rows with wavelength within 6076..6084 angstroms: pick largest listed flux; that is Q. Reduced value 19.3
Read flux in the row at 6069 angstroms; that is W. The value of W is 18.7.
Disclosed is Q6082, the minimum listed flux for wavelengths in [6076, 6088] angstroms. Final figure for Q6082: 18.3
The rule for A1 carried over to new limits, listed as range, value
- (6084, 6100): 17.8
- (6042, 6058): 18.5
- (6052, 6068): 17.4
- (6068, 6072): 18.7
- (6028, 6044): 18.1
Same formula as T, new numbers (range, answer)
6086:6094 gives 18.3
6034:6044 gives 19.5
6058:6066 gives 18.9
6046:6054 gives 19.2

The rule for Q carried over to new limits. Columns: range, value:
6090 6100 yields 18.7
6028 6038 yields 19.1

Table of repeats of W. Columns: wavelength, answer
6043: 19.5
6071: 19.4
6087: 18.3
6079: 18.9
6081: 18.4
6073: 19.8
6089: 17.9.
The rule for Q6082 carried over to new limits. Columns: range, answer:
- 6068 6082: 18.4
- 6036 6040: 18.9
